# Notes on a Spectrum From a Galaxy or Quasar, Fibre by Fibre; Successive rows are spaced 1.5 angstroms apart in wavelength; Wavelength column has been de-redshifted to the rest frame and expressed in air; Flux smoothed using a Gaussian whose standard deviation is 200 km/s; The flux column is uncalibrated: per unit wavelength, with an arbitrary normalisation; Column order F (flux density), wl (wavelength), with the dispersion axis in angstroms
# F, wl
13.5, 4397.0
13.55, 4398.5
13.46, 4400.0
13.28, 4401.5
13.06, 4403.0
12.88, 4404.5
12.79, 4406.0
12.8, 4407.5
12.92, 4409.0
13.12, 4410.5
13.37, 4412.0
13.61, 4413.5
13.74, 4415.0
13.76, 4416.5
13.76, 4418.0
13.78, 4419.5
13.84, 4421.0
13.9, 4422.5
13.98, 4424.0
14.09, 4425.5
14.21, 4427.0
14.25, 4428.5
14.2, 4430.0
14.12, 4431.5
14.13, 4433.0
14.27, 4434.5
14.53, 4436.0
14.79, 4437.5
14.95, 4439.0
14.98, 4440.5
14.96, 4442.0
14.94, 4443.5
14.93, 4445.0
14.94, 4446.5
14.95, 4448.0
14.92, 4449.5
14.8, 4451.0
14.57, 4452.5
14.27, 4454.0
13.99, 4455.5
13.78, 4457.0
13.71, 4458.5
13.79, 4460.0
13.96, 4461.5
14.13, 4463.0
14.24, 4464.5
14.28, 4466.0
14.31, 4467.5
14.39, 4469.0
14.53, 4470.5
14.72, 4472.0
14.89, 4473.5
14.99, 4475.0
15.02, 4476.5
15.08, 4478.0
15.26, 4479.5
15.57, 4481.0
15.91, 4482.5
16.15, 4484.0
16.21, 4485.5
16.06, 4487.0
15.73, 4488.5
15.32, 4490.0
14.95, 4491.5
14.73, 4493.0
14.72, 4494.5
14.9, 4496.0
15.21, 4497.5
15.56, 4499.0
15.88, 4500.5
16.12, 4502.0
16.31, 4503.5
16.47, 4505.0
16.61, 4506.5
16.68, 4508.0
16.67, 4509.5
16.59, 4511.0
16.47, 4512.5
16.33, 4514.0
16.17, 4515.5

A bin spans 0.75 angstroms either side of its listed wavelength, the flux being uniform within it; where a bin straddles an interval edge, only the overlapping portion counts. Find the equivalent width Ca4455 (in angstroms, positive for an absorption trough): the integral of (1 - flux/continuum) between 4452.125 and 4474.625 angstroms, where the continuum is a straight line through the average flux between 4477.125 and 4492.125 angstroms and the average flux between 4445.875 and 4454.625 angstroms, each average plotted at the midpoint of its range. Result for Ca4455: 1.25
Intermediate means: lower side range 14.7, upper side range 15.6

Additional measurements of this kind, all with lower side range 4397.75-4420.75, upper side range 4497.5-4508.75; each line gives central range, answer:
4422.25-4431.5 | -0.2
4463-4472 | 0.4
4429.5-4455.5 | -0.6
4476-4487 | -0.1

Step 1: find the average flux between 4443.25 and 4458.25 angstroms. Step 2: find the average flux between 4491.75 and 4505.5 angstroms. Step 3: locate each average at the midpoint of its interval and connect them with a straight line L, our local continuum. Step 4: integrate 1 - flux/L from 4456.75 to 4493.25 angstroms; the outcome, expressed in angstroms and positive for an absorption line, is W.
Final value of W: 0.40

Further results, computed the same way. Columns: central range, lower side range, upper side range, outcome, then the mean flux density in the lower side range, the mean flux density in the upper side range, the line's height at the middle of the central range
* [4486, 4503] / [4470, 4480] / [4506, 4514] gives 0.47 angstroms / 14.9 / 16.6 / 15.8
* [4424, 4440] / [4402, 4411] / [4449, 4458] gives -0.75 angstroms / 12.9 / 14.4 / 13.7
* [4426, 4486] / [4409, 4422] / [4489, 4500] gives -1.26 angstroms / 13.6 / 15.1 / 14.4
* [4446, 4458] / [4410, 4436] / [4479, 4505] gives 0.10 angstroms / 13.9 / 15.6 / 14.6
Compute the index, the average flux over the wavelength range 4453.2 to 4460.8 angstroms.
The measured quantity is 13.9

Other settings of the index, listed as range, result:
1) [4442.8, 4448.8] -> 14.9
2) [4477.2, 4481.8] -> 15.3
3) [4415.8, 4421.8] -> 13.8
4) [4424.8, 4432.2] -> 14.2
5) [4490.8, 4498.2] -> 14.9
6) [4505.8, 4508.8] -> 16.6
